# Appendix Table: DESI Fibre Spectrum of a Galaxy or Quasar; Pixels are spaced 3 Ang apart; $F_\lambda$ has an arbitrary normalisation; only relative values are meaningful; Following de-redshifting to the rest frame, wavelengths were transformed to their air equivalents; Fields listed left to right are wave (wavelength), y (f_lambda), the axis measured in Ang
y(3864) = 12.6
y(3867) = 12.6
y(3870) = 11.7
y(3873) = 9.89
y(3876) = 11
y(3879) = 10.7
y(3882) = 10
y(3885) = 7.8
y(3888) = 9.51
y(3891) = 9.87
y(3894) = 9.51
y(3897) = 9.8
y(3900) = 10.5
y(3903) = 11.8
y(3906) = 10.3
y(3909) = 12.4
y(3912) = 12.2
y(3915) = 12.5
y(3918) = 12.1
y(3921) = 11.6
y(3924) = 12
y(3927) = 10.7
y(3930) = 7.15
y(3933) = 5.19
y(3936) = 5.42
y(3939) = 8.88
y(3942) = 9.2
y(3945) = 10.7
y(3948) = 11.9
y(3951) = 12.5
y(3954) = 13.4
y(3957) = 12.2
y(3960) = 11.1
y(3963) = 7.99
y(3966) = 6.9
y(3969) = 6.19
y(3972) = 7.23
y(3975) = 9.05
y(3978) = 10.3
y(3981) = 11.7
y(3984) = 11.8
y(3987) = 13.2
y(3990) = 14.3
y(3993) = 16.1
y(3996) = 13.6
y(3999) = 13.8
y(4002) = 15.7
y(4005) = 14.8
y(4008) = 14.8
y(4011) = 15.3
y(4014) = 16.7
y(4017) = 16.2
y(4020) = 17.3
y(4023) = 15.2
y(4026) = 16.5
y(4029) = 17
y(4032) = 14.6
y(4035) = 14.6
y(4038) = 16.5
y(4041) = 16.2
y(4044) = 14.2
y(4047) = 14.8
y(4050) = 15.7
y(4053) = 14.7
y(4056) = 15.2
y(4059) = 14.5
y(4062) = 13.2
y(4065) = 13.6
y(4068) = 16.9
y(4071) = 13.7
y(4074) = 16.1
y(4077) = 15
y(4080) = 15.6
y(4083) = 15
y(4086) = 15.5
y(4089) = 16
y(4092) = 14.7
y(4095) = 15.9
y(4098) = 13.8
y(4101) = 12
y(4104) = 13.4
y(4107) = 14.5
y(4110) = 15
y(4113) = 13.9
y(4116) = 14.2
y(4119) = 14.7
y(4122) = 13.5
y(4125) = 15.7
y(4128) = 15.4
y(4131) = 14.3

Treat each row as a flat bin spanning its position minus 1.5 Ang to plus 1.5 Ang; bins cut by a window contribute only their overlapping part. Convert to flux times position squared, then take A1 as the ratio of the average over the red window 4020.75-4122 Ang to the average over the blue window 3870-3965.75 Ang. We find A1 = 1.56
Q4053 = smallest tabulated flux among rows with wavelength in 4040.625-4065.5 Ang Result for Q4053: 13.2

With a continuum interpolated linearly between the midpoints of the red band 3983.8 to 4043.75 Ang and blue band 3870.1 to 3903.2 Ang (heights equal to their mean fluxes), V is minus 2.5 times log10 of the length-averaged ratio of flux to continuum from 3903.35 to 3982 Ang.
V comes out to 0.211 mag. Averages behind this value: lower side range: 10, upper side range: 15.3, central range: 10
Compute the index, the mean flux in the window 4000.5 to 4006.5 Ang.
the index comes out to 15.2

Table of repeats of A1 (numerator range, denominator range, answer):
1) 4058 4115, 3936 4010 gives 1.35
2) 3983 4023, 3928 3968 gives 1.63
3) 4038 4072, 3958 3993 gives 1.51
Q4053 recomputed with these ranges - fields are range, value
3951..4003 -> 6.19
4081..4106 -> 12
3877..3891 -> 7.8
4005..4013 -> 14.8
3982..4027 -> 11.8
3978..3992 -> 10.3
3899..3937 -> 5.19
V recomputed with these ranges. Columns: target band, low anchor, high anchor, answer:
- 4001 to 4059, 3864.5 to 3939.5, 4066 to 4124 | -0.18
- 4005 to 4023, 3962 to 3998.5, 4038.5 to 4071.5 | -0.25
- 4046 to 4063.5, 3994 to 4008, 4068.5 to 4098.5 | 0.02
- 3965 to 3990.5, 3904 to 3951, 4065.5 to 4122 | 0.17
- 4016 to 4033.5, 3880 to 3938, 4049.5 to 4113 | -0.22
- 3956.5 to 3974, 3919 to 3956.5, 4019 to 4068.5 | 0.32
